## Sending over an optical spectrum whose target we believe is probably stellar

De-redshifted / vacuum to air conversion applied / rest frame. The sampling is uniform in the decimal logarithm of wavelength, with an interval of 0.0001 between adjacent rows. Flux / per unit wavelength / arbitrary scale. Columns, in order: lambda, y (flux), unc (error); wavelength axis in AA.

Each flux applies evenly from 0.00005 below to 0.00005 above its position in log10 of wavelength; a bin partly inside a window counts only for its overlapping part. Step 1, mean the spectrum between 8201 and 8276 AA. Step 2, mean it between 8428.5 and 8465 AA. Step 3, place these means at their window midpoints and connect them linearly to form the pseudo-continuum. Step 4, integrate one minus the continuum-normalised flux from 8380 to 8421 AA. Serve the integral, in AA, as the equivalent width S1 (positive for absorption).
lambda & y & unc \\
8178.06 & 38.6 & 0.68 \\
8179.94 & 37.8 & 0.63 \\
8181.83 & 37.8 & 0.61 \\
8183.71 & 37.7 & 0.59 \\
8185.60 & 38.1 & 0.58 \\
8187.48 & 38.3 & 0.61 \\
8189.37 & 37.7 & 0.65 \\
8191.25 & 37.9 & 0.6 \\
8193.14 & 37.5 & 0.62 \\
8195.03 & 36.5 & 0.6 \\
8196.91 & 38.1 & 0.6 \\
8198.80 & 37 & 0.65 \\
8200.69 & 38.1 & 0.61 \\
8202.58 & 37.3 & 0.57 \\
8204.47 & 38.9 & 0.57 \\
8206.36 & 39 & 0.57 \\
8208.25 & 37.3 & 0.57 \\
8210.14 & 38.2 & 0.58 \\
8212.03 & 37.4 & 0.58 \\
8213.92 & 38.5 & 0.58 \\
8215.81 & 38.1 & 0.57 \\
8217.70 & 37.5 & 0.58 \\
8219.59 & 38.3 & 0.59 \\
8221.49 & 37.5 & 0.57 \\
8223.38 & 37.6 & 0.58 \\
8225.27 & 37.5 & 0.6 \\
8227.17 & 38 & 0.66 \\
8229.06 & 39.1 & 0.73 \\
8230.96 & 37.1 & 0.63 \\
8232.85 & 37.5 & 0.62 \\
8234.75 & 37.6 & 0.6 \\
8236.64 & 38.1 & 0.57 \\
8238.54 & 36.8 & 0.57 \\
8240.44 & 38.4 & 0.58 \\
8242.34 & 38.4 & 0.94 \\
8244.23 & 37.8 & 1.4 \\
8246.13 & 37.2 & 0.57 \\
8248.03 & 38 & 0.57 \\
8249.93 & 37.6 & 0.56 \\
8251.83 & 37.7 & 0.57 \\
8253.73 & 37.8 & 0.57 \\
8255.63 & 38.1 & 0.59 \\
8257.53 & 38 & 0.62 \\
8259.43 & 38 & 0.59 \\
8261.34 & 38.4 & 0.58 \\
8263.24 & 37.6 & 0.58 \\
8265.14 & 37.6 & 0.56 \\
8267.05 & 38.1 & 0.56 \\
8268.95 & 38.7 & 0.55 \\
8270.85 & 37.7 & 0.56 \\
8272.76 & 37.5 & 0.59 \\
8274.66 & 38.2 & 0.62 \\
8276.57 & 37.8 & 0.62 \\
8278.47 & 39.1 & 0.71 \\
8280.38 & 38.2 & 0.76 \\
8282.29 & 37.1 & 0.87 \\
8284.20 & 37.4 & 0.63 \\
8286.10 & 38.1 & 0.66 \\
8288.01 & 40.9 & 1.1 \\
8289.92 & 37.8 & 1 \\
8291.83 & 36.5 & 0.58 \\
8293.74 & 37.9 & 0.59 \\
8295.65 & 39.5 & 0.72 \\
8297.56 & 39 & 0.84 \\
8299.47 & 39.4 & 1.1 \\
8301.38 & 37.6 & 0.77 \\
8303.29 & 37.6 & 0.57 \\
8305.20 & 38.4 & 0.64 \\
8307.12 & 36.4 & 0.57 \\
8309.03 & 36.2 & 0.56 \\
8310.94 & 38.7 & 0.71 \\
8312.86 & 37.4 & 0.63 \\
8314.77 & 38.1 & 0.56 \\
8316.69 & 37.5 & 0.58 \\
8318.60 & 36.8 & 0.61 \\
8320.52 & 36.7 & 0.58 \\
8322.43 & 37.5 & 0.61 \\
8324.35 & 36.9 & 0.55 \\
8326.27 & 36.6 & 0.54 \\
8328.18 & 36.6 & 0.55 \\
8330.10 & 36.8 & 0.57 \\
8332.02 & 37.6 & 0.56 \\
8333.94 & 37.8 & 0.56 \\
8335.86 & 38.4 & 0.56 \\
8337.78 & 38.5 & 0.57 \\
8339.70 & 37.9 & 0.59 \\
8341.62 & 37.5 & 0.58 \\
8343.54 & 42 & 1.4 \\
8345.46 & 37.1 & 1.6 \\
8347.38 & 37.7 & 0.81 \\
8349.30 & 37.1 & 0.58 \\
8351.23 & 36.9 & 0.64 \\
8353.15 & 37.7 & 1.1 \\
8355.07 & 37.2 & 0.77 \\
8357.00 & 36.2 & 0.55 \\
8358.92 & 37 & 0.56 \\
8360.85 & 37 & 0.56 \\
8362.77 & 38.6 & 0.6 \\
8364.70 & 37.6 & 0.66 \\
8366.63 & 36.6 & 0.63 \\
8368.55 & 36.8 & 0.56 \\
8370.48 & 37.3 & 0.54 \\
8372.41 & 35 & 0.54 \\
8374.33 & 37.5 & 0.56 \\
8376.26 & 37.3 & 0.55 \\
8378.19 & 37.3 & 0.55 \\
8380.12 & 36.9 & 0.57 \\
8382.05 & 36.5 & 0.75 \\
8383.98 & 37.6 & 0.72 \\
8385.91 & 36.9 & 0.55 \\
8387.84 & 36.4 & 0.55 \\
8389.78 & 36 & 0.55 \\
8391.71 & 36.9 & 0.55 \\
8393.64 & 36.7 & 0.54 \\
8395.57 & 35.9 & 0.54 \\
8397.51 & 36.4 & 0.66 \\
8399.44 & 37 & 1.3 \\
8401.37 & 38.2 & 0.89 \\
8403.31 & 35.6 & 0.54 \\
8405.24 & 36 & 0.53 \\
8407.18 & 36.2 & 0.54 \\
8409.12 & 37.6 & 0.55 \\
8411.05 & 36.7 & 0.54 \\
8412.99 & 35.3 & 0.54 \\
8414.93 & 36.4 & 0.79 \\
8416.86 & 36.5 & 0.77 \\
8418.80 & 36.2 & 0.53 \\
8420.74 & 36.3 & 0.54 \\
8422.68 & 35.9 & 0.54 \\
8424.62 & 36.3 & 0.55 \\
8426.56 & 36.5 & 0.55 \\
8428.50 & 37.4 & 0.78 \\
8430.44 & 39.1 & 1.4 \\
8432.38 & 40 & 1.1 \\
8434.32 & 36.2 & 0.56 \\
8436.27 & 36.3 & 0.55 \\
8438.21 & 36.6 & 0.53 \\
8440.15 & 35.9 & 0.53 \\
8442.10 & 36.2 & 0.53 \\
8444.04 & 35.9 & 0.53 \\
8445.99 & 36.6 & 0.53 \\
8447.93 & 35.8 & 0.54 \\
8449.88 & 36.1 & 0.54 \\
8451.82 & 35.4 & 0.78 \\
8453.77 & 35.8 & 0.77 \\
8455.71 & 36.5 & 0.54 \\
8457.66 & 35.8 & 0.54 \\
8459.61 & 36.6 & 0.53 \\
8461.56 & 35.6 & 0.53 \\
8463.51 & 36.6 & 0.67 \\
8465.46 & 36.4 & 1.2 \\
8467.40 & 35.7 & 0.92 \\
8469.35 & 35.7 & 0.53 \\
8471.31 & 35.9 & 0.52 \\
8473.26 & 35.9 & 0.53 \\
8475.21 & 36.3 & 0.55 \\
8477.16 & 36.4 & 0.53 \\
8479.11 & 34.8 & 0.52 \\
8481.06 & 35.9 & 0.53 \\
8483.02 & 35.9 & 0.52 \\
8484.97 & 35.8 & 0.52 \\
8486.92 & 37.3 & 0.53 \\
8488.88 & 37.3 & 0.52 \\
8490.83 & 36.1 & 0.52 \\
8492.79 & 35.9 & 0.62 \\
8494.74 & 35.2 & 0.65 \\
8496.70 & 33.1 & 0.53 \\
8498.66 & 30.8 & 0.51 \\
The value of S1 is 0.3 AA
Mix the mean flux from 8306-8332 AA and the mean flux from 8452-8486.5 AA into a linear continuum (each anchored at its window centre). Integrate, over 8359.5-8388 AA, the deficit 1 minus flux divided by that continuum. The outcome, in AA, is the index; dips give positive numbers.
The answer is -0.26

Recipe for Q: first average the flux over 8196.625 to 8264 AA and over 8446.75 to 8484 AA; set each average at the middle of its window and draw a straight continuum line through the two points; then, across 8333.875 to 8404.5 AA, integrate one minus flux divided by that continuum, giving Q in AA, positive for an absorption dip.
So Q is -0.9 AA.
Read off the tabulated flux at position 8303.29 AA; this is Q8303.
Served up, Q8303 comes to 37.6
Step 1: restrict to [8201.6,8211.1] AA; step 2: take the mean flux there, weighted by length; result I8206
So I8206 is 38.1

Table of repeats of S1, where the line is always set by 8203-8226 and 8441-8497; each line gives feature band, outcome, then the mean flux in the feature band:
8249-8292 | -0.6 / 38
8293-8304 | -0.4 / 38.5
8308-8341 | -0.3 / 37.4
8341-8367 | -0.5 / 37.6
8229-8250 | 0.0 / 37.8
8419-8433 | -0.4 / 37.2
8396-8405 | 0.0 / 36.7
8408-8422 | 0.0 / 36.4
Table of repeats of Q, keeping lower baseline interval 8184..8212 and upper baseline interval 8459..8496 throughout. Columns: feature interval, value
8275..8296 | -0.5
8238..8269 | -0.3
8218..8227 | 0.0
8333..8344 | -0.5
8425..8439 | -0.4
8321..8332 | 0.0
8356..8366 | -0.1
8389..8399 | 0.0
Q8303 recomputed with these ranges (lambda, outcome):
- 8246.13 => 37.2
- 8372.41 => 35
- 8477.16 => 36.4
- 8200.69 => 38.1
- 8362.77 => 38.6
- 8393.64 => 36.7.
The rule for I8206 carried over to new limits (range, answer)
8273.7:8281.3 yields 38.3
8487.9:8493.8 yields 36.4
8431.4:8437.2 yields 37.5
